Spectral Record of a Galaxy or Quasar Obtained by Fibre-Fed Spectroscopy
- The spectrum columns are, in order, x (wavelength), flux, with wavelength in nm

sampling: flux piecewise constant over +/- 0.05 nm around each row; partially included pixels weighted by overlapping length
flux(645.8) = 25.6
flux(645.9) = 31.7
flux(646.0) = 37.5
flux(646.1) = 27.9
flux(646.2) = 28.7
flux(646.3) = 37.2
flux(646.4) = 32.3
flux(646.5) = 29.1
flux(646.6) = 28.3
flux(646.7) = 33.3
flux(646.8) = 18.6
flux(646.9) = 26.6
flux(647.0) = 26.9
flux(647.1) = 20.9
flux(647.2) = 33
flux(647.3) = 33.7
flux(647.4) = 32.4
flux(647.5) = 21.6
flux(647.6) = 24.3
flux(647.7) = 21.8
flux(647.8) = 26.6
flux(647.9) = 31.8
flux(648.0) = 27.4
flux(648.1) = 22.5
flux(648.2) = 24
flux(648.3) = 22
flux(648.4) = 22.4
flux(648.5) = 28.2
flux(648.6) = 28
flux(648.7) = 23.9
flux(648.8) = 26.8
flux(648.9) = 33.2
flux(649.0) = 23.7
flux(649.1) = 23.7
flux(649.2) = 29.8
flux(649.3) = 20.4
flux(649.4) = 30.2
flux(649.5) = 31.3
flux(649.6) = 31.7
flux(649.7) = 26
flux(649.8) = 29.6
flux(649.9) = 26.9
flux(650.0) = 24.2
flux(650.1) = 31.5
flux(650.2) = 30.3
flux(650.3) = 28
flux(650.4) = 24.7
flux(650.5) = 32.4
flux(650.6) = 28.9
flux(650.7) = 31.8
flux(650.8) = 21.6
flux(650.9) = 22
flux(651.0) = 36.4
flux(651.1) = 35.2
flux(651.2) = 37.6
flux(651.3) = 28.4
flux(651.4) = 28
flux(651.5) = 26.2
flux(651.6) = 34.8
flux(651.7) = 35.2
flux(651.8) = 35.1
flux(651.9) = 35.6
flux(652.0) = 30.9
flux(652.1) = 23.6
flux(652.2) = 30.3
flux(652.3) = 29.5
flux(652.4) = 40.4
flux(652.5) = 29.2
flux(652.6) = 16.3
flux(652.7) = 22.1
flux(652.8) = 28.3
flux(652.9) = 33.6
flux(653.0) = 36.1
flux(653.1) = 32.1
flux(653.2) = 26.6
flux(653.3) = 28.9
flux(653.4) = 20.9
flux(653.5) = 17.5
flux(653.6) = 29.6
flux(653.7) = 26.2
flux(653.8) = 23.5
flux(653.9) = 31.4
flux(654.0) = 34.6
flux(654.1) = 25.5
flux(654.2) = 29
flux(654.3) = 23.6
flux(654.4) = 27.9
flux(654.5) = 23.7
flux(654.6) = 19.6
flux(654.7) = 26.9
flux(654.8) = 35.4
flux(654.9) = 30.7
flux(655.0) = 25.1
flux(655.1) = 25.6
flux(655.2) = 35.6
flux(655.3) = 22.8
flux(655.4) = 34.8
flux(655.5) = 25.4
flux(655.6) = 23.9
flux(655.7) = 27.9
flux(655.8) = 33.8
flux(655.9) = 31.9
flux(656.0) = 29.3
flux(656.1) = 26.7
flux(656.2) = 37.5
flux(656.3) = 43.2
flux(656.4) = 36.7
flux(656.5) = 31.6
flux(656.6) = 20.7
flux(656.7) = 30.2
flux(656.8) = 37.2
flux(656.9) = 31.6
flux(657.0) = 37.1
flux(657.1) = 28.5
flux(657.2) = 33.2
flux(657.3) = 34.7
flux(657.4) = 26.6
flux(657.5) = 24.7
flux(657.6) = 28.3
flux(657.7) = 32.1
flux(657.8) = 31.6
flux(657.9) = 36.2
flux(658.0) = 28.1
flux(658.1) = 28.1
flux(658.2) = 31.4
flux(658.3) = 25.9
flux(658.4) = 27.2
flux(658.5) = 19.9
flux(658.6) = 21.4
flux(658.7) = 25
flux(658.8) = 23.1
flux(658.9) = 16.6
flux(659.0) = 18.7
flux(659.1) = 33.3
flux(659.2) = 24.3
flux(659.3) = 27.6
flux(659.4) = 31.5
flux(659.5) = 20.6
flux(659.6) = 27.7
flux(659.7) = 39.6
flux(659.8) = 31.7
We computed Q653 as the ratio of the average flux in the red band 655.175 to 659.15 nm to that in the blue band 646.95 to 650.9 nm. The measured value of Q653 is 1.08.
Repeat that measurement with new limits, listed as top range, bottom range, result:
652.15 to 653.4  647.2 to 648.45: 1.11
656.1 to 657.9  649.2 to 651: 1.14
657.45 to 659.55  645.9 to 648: 0.92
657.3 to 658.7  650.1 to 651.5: 0.94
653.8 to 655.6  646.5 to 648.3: 1.05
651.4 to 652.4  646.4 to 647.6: 1.14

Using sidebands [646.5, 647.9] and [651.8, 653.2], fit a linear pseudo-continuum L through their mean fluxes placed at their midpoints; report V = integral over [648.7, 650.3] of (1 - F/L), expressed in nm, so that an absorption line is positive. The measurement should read 0.03 nm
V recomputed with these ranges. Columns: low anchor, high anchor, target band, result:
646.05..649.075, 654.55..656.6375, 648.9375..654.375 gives -0.04 nm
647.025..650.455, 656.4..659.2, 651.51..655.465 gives -0.14 nm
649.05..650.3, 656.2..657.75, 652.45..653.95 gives 0.15 nm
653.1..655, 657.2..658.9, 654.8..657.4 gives -0.36 nm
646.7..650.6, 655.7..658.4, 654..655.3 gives 0.11 nm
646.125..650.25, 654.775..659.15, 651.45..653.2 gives -0.13 nm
